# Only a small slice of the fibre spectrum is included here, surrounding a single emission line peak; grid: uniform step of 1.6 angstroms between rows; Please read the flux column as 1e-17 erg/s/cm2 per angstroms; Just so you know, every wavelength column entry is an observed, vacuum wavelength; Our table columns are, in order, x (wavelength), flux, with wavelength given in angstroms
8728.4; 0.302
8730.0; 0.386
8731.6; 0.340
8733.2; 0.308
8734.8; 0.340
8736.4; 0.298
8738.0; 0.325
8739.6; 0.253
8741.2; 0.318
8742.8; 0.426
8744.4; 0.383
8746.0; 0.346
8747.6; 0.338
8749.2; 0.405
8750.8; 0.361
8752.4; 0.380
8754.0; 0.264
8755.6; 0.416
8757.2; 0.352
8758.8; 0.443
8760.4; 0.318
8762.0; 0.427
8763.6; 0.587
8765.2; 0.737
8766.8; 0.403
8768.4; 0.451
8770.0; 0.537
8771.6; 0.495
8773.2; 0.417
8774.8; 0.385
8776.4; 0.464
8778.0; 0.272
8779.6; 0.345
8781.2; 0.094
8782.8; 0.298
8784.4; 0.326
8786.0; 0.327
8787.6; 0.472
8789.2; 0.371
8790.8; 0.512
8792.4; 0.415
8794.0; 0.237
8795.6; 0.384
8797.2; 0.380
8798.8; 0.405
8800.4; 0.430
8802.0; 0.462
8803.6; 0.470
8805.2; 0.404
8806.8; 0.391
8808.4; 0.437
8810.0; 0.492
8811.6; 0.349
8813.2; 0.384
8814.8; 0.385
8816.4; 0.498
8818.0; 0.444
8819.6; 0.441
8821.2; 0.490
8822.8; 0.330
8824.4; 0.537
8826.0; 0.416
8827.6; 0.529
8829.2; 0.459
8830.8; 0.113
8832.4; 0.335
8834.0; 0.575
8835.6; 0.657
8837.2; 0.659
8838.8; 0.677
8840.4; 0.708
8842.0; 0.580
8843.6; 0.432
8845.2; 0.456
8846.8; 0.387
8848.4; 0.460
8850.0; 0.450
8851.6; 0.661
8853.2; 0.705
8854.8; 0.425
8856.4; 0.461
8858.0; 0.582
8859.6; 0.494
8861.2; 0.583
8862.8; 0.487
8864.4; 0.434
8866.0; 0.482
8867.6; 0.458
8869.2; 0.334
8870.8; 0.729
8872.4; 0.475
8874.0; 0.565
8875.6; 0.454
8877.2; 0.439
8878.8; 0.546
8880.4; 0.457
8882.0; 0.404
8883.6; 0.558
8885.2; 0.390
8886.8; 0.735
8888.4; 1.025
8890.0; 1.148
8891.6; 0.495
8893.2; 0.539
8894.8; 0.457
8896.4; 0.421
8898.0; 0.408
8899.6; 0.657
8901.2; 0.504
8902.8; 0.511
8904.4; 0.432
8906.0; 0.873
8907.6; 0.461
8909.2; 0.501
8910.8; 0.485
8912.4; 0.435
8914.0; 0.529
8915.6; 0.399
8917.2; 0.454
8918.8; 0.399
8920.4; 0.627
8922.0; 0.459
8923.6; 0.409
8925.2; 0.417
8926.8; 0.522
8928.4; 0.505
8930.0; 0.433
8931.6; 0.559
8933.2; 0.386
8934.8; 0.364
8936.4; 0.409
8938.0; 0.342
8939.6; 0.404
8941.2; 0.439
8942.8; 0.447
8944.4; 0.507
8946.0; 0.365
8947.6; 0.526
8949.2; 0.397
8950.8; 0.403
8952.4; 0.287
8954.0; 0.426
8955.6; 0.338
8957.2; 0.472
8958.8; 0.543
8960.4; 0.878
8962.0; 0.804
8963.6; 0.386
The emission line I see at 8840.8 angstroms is Mg II 2798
